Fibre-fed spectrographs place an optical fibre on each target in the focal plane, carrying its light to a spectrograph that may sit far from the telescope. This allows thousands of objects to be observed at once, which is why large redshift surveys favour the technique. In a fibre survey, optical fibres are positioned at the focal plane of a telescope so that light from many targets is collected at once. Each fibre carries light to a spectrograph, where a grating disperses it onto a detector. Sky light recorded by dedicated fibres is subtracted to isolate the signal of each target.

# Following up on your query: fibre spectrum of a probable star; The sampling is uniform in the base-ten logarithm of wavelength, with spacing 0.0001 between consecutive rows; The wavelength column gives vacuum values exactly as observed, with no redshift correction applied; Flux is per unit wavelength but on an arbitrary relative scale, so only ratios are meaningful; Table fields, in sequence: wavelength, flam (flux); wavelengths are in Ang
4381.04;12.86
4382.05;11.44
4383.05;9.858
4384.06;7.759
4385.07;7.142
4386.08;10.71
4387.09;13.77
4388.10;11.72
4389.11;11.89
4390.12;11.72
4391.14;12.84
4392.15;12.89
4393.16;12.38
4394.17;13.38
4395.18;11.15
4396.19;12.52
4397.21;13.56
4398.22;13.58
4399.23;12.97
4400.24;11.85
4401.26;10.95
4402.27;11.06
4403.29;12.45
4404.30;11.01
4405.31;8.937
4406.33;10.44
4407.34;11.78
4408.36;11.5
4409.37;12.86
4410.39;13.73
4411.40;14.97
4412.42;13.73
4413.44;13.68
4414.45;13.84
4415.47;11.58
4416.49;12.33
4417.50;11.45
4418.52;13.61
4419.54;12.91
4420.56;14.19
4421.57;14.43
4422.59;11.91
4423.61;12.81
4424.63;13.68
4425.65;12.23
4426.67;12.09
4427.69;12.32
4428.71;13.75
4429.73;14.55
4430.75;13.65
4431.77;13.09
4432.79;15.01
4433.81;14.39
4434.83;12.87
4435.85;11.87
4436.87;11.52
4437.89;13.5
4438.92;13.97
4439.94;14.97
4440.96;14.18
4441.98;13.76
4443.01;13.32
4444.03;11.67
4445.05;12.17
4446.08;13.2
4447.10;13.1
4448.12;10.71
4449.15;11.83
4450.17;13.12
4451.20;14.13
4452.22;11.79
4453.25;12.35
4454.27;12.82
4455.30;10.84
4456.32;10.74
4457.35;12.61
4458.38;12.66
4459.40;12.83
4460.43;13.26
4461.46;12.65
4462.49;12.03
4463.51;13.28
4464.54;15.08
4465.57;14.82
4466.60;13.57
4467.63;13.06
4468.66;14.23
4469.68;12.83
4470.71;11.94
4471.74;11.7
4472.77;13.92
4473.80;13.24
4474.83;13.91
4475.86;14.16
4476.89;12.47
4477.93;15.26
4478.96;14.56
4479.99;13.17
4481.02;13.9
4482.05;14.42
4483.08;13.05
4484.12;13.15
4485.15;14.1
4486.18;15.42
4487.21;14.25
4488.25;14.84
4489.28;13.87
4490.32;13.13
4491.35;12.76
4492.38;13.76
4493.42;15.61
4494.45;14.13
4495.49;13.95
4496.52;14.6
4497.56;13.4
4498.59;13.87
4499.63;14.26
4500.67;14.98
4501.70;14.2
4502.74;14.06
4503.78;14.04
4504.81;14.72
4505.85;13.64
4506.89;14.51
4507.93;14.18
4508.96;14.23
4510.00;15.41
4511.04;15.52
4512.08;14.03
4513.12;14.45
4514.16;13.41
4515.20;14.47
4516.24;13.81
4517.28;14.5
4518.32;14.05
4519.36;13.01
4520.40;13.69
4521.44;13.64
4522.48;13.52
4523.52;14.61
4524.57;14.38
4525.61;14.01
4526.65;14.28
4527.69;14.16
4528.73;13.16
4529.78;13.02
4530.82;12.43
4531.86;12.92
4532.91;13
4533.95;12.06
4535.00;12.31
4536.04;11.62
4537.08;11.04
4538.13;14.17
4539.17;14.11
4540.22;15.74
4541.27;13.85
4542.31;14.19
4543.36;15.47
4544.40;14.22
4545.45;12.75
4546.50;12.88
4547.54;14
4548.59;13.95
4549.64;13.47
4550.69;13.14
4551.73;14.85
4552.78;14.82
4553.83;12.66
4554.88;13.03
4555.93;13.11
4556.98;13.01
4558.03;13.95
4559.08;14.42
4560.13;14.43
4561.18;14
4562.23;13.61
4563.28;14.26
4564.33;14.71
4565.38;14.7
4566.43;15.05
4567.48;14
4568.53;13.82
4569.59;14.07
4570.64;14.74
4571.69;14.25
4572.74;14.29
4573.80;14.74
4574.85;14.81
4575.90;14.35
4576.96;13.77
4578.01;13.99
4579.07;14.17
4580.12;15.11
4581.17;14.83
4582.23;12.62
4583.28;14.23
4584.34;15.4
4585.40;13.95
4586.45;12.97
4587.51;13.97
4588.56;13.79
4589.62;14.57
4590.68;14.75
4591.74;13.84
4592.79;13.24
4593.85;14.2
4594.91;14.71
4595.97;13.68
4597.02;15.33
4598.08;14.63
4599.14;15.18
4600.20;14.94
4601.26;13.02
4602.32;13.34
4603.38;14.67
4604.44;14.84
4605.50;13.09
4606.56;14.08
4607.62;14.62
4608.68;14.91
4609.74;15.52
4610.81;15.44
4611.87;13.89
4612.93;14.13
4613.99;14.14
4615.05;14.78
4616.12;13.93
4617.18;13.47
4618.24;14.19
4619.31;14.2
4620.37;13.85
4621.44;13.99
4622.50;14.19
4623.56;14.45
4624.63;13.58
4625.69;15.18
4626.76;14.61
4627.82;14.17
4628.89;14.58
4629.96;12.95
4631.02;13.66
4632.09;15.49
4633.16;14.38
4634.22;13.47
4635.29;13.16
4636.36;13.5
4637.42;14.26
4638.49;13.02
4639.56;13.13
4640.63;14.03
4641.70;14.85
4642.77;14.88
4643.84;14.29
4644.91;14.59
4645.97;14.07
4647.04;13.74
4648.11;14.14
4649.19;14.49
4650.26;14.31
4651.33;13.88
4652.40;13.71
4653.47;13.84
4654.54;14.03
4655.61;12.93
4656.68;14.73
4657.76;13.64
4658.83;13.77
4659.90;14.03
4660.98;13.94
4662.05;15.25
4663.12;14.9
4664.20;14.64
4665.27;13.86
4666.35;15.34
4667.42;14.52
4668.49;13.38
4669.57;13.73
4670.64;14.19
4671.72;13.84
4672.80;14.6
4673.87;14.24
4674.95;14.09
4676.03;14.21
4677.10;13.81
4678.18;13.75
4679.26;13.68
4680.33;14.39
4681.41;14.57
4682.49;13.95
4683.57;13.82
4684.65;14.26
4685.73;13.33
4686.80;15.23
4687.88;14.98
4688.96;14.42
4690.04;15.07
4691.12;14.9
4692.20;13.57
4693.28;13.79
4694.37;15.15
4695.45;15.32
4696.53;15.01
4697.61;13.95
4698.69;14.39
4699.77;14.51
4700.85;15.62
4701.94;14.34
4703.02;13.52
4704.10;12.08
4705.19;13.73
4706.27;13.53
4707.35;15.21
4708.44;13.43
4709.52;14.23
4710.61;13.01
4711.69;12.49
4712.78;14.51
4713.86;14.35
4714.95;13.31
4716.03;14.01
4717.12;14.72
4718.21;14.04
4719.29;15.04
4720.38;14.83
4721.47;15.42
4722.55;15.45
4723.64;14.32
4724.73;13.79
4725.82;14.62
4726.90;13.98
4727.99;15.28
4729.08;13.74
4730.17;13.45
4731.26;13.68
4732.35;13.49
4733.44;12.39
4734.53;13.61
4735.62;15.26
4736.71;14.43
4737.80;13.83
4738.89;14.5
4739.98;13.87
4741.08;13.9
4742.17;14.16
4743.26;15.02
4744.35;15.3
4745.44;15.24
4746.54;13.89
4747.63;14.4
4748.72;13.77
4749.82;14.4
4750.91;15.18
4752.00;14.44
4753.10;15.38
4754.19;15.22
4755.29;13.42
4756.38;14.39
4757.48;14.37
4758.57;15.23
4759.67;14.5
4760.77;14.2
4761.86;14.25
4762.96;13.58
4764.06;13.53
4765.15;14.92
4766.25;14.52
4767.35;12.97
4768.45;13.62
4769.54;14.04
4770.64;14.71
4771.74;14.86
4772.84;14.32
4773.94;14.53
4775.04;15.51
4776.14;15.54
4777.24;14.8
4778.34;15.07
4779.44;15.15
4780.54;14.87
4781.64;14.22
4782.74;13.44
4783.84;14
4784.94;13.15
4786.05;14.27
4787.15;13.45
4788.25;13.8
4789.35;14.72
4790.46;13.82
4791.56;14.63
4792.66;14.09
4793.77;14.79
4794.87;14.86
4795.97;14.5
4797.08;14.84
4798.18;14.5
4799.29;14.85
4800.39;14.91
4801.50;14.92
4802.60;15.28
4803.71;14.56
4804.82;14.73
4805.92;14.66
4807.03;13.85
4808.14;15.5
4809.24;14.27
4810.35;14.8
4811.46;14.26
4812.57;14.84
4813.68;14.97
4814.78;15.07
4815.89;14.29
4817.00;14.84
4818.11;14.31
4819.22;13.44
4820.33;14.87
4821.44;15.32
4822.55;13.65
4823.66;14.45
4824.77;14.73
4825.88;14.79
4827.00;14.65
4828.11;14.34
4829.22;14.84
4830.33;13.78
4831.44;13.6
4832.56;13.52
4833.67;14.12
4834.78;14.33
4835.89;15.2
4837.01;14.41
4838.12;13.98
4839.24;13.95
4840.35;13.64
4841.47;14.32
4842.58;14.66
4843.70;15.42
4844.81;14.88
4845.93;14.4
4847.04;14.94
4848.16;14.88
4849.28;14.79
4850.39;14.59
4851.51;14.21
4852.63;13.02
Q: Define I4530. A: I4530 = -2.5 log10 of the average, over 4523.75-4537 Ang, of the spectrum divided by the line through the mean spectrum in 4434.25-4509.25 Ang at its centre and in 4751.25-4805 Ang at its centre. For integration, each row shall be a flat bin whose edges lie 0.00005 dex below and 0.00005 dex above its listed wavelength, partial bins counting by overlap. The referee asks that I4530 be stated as 0.05 mag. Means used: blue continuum 13.4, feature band 13.1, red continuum 14.5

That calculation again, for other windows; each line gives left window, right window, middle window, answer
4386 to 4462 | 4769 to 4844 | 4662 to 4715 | -0.02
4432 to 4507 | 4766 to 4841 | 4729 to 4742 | 0.03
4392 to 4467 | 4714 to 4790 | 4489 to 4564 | -0.05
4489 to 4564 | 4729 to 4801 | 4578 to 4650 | -0.01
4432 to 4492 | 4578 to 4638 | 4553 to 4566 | 0.00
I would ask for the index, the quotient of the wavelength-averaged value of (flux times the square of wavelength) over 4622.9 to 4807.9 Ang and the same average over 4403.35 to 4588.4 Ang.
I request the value 1.2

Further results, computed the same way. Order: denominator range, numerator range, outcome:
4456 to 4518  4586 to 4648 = 1.09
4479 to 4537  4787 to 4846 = 1.19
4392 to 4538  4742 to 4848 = 1.26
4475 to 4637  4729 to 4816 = 1.13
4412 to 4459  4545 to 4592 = 1.15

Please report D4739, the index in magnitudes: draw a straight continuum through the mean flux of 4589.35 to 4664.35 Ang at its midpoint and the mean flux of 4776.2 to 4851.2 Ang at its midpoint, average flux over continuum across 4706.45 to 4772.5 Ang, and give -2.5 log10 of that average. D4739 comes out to 0.01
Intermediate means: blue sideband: 14.2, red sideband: 14.5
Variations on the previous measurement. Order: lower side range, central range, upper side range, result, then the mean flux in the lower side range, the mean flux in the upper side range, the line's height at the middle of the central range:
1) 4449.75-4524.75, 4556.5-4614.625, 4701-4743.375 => -0.032 mag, 13.7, 14.1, 13.9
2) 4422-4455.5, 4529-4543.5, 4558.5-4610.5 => 0.051 mag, 13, 14.3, 13.9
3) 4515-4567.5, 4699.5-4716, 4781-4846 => 0.023 mag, 13.7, 14.4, 14.2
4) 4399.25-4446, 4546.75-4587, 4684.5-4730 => -0.040 mag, 12.8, 14.3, 13.6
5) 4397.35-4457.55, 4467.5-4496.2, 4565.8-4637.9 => -0.045 mag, 12.7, 14.2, 13.2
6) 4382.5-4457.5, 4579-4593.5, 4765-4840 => -0.061 mag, 12.5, 14.5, 13.3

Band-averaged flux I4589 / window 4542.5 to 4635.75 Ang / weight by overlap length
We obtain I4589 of 14.2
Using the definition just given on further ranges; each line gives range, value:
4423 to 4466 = 13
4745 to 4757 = 14.5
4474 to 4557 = 13.9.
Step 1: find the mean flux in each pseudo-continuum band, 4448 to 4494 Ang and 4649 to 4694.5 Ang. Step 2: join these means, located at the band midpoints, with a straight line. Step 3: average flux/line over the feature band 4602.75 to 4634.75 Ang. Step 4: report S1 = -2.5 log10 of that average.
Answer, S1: -0.02 mag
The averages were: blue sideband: 13.3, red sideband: 14.2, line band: 14.3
